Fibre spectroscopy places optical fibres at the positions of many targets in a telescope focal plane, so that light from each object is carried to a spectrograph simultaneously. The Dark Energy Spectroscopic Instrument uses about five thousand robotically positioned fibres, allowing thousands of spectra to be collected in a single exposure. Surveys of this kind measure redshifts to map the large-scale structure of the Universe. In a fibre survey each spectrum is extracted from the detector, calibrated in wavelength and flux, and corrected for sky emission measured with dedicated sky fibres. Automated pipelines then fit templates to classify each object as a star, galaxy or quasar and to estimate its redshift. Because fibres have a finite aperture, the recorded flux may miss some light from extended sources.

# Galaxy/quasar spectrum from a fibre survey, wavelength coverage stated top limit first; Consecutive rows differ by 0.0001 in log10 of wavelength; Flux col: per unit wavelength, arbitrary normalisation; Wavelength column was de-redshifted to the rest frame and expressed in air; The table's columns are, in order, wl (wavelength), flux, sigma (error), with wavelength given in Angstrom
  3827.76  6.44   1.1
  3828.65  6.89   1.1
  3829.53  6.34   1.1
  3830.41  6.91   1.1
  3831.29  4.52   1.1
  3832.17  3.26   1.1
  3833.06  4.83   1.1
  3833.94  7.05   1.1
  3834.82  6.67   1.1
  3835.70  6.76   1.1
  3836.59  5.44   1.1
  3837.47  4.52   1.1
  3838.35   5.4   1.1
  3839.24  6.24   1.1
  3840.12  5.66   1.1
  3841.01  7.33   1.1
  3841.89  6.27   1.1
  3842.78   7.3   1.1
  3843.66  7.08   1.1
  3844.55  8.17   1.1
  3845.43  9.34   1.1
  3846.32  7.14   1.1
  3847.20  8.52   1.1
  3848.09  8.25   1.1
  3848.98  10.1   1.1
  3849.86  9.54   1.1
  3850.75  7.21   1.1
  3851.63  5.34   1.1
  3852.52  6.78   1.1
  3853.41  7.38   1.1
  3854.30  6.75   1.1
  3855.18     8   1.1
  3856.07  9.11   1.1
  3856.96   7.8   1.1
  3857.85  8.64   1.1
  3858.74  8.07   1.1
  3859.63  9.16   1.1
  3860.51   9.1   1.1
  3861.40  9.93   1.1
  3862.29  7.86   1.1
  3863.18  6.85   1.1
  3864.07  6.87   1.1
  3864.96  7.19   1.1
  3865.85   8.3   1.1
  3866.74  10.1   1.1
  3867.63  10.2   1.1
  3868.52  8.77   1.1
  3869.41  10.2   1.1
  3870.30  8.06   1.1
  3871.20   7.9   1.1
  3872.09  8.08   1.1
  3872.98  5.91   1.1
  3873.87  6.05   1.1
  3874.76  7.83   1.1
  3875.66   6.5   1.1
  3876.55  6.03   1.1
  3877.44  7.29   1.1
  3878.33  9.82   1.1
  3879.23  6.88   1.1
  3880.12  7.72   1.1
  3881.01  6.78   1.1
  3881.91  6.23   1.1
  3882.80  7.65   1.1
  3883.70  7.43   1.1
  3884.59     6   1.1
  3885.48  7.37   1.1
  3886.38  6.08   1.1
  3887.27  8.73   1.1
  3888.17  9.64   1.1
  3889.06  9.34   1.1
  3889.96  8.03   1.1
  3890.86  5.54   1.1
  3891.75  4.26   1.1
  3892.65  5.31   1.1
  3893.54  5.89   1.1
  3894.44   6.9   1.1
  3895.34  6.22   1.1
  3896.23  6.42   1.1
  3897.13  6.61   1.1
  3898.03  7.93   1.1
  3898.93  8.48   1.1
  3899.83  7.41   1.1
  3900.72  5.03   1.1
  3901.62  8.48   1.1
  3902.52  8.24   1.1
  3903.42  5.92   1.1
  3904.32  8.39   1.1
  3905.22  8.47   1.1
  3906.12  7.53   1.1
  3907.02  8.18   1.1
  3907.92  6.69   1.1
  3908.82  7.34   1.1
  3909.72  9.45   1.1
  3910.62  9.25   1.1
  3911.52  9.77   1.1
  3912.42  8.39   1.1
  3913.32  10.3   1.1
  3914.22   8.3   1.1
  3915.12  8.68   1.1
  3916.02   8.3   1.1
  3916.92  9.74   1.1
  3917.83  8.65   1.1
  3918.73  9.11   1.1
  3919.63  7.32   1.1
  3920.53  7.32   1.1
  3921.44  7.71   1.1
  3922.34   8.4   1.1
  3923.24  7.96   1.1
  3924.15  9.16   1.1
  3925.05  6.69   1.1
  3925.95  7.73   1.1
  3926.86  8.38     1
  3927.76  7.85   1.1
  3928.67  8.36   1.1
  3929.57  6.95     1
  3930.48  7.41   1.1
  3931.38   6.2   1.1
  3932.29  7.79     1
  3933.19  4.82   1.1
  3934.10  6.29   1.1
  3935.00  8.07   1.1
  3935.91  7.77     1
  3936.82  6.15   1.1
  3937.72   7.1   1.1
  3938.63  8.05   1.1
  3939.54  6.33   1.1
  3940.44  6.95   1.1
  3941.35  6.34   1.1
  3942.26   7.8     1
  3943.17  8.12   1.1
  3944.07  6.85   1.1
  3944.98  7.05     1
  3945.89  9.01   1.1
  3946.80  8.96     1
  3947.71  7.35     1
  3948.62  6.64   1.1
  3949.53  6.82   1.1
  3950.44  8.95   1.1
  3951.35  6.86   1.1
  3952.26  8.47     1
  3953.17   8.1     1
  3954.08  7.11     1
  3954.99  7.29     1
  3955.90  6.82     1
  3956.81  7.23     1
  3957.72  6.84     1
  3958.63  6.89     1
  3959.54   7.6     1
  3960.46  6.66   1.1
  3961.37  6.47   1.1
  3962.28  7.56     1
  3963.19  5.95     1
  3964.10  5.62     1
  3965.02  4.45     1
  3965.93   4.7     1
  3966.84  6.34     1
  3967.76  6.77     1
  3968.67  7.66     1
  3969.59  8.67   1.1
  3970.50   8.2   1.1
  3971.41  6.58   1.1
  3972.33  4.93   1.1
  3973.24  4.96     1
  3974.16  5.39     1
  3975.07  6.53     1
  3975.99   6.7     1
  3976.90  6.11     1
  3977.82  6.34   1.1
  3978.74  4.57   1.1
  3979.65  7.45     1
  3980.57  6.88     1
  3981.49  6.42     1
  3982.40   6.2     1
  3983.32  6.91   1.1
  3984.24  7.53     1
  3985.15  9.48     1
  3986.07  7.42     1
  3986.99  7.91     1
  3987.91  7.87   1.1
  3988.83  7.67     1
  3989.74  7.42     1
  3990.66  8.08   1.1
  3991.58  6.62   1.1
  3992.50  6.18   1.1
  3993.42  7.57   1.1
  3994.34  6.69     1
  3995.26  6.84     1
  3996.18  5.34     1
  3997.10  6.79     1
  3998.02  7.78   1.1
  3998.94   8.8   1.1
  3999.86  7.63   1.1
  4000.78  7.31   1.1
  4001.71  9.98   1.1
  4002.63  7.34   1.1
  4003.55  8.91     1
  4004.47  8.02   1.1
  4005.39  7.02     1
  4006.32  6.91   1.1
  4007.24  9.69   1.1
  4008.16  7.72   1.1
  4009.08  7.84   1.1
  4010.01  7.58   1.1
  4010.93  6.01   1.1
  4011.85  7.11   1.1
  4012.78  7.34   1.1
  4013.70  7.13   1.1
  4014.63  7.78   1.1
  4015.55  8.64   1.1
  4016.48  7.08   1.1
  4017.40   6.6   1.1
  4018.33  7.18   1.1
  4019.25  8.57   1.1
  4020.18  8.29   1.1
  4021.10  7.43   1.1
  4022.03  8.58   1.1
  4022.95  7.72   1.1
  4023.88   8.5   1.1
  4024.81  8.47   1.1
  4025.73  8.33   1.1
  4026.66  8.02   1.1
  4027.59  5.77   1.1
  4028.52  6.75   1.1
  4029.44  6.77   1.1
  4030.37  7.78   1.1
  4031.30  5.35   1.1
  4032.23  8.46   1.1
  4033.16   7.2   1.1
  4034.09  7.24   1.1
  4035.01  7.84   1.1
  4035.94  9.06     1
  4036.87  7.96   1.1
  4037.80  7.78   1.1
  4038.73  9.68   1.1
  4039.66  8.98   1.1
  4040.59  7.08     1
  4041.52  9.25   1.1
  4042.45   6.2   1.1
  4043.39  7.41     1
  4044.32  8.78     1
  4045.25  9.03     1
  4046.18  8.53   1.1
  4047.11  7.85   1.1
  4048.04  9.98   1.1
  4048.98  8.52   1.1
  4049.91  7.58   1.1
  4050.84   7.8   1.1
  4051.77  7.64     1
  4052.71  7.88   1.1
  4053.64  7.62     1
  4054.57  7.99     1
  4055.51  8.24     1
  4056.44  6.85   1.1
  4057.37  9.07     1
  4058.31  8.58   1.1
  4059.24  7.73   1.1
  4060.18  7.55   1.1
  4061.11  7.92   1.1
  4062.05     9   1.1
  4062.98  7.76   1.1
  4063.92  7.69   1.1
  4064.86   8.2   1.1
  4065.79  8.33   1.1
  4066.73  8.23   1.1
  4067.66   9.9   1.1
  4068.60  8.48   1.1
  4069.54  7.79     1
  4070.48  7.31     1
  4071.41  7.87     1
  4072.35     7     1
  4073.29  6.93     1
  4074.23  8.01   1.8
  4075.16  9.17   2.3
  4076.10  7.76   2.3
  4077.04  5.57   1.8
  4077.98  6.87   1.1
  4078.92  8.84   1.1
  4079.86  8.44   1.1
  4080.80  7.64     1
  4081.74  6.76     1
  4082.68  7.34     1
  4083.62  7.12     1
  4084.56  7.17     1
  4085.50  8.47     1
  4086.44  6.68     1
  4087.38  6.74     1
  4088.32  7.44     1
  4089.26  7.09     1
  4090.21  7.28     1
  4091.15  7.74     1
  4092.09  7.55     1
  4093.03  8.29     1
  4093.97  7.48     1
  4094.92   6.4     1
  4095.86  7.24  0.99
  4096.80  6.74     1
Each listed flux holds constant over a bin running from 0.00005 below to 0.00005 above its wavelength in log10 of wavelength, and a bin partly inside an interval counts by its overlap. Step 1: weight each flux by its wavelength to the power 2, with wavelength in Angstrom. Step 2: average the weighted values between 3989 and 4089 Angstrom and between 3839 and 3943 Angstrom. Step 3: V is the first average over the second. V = 1.09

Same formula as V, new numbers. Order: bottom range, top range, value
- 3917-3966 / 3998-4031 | 1.10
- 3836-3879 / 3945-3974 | 0.95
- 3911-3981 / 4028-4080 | 1.15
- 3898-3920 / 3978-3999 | 0.90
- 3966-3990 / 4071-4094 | 1.15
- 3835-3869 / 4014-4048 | 1.12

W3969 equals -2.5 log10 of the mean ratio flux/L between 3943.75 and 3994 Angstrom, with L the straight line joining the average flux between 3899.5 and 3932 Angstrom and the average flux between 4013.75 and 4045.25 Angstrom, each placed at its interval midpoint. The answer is 0.14 mag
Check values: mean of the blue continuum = 8.03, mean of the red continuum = 7.78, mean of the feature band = 6.97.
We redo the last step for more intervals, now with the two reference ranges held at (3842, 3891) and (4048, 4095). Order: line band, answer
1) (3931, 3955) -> 0.07 mag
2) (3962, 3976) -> 0.24 mag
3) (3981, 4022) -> 0.04 mag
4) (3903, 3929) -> -0.06 mag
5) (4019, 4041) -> 0.00 mag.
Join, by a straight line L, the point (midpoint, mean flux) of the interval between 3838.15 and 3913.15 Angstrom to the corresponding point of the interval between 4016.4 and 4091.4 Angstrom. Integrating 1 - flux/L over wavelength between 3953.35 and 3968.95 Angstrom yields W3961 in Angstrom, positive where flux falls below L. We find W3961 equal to 2.3 Angstrom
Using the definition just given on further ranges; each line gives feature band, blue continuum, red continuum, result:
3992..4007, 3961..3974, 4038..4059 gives -0.86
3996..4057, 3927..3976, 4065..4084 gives -2.71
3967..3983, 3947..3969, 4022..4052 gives 1.41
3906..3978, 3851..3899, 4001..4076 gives 2.88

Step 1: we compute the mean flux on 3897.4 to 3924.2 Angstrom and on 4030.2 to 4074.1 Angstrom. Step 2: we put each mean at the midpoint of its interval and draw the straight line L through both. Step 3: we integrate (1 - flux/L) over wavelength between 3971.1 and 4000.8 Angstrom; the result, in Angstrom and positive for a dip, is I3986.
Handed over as 4.5 Angstrom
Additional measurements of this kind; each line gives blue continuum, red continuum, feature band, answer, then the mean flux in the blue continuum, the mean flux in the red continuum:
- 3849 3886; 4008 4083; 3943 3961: 0.8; 7.8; 7.84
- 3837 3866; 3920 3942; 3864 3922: -1.9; 7.6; 7.33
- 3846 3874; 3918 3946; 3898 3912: -0.4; 8.13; 7.45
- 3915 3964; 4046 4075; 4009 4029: 0.7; 7.48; 8.07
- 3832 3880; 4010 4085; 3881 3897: 1.5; 7.52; 7.82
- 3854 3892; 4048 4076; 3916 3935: 0.4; 7.79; 8.05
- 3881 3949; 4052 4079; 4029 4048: -0.3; 7.55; 7.92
